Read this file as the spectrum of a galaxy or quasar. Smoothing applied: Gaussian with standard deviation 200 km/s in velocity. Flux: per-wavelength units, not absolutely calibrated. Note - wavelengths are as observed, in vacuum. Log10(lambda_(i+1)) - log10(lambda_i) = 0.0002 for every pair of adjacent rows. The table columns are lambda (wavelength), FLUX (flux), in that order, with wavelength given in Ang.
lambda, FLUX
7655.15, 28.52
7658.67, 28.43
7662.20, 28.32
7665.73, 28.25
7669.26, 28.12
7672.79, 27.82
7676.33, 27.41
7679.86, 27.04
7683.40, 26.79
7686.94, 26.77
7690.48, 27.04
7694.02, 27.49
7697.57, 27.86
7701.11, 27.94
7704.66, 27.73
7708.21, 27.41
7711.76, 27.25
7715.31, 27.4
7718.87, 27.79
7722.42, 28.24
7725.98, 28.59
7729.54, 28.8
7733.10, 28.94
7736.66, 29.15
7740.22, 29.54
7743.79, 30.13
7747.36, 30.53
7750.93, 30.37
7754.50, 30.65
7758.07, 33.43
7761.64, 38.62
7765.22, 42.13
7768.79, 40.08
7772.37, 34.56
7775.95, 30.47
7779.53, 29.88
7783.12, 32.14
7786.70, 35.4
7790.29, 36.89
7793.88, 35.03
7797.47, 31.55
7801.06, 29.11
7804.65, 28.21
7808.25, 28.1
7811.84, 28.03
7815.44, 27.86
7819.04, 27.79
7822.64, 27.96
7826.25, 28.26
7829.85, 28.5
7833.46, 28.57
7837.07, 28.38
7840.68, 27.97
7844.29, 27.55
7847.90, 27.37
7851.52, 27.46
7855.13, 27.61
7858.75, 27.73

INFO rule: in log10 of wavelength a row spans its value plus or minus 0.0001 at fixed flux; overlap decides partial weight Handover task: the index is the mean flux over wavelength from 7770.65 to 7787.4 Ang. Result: 32.3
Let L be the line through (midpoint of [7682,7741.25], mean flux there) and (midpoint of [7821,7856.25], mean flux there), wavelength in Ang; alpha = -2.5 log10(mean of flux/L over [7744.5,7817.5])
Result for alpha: -0.17 mag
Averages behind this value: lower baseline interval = 27.9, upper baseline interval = 28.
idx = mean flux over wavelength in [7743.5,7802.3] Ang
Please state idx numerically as 33.7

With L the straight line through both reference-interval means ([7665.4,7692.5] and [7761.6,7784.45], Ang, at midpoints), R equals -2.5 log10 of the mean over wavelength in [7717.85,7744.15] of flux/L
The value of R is 0.10 mag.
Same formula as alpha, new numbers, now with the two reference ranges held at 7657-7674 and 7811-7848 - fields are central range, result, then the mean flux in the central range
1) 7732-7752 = -0.062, 29.8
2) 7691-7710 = 0.020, 27.6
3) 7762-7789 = -0.244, 35.2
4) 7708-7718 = 0.031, 27.4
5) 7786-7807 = -0.156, 32.4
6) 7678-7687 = 0.051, 26.9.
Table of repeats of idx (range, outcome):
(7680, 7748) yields 28.1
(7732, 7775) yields 33.2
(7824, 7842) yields 28.3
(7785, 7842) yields 29.9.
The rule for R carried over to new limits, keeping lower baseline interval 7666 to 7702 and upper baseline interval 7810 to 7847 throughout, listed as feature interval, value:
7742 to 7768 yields -0.218 mag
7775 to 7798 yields -0.190 mag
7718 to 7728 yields -0.025 mag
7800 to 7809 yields -0.019 mag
